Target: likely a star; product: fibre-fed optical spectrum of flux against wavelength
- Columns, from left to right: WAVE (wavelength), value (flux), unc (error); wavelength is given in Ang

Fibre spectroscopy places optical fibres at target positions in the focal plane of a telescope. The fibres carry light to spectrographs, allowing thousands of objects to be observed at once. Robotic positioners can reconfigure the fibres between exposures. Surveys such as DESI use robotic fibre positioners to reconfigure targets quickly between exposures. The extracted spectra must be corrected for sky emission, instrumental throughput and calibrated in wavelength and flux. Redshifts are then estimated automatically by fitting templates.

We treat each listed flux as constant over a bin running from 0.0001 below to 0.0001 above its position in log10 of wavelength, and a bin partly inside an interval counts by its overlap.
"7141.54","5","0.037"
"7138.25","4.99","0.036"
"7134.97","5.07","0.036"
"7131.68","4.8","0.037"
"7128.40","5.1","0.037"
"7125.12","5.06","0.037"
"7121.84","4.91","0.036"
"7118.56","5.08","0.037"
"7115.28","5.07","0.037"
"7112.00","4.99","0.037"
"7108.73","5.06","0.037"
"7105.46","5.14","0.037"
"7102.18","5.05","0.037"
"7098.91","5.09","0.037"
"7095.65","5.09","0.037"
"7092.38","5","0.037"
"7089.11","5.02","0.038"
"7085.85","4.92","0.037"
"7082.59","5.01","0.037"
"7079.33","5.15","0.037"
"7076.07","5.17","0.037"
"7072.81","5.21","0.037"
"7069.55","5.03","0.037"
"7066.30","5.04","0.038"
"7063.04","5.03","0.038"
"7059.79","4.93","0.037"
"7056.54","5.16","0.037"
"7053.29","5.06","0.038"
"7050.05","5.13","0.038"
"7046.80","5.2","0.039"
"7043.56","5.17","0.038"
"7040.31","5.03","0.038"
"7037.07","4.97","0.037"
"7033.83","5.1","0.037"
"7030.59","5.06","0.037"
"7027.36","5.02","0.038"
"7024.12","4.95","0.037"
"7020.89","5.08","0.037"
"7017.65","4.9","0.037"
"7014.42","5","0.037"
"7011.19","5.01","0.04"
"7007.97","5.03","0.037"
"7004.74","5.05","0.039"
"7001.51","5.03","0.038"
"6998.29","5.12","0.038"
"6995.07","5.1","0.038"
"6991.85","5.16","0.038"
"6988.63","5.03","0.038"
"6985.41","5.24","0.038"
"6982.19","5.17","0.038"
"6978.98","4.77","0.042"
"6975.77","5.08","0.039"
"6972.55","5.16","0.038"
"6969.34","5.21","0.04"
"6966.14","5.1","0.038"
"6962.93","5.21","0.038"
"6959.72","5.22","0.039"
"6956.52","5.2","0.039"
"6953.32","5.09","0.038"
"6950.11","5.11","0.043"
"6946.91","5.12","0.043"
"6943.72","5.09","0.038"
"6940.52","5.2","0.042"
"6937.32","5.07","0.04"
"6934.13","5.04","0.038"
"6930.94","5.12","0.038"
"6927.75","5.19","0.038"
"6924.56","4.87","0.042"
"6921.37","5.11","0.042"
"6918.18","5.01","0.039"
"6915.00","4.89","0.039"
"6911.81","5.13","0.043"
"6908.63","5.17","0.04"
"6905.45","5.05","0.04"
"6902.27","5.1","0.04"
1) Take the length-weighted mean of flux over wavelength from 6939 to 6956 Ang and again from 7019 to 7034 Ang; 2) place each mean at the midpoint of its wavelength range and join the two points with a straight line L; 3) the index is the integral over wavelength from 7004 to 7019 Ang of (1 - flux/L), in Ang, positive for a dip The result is 0.2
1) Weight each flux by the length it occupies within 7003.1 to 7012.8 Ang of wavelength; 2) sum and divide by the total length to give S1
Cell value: 5.03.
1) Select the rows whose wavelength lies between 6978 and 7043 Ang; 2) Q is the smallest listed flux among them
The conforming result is 4.77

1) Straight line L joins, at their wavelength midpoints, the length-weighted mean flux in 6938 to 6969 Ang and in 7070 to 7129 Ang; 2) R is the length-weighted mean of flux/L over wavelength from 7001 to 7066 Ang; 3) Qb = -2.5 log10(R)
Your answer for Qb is 0.01 mag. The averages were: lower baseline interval 5.15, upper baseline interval 5.06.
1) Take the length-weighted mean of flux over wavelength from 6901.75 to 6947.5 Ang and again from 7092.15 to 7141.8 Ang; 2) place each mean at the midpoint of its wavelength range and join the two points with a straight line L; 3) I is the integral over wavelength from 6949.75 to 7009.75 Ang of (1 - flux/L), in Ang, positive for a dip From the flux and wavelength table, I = -0.5 Ang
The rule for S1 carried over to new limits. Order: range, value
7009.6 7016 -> 5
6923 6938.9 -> 5.06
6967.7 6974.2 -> 5.18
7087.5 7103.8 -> 5.05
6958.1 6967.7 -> 5.18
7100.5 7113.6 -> 5.06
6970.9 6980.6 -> 5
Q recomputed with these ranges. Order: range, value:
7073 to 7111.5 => 4.92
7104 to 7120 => 4.99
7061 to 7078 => 5.03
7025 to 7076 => 4.93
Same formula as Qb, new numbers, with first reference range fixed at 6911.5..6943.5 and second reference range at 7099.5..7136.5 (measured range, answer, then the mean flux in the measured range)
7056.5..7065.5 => 0.005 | 5.02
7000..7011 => 0.003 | 5.03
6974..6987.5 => -0.002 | 5.06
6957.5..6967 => -0.027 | 5.18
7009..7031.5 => 0.009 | 5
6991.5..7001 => -0.014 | 5.11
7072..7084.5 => -0.019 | 5.13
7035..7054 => -0.011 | 5.1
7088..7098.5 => -0.002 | 5.04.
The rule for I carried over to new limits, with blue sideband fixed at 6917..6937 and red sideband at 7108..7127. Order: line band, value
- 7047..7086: -0.3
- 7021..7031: 0.1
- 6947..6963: -0.3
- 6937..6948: -0.2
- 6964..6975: -0.2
